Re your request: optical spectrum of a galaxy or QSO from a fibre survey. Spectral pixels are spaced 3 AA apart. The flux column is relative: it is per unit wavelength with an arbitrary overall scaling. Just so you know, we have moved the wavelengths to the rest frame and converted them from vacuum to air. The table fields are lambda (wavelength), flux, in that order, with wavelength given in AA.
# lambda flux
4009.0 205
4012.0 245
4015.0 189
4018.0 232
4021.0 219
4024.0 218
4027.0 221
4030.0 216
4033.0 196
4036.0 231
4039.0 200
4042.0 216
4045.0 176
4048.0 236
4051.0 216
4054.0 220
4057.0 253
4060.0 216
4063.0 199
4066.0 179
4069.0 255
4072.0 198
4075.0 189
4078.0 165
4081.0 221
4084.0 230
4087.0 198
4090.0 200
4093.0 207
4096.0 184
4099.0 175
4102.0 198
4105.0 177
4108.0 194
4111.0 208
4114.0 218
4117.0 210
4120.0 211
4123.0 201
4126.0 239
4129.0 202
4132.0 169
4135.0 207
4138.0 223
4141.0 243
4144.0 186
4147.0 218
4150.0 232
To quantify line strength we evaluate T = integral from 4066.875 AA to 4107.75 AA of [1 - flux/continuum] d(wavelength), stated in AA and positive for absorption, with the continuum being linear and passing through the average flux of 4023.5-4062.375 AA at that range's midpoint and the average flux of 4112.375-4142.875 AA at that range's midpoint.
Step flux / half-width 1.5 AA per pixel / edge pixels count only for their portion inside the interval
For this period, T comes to 2.8 AA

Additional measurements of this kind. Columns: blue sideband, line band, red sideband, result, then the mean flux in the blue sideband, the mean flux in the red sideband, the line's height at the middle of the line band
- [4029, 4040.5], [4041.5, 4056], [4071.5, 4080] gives -0.9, 211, 185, 202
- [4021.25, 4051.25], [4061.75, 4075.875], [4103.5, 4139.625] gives 0.3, 213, 205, 210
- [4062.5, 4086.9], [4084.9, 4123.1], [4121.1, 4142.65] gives 1.7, 204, 212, 208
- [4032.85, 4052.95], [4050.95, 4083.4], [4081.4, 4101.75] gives -0.7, 211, 200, 206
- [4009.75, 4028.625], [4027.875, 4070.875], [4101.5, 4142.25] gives 0.3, 220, 207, 216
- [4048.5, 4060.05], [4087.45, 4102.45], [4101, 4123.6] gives 1.2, 228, 202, 210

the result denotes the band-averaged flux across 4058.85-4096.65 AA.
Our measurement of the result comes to 203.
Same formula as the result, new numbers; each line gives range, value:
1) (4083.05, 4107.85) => 195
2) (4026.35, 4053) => 212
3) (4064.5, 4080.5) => 199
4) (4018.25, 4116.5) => 208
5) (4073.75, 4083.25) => 195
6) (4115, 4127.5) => 215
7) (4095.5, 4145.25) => 203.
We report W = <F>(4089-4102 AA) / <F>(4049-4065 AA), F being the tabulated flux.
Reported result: 0.87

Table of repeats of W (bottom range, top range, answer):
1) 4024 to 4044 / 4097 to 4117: 0.92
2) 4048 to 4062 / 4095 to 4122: 0.87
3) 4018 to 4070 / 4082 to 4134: 0.93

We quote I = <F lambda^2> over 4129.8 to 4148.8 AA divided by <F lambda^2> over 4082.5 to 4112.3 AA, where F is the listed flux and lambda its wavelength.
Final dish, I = 1.08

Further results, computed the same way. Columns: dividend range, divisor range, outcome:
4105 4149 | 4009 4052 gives 1.02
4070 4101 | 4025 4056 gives 0.95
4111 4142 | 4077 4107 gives 1.10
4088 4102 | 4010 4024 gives 0.91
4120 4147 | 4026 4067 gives 1.03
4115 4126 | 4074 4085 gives 1.08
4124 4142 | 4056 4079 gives 1.06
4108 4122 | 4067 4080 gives 1.06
